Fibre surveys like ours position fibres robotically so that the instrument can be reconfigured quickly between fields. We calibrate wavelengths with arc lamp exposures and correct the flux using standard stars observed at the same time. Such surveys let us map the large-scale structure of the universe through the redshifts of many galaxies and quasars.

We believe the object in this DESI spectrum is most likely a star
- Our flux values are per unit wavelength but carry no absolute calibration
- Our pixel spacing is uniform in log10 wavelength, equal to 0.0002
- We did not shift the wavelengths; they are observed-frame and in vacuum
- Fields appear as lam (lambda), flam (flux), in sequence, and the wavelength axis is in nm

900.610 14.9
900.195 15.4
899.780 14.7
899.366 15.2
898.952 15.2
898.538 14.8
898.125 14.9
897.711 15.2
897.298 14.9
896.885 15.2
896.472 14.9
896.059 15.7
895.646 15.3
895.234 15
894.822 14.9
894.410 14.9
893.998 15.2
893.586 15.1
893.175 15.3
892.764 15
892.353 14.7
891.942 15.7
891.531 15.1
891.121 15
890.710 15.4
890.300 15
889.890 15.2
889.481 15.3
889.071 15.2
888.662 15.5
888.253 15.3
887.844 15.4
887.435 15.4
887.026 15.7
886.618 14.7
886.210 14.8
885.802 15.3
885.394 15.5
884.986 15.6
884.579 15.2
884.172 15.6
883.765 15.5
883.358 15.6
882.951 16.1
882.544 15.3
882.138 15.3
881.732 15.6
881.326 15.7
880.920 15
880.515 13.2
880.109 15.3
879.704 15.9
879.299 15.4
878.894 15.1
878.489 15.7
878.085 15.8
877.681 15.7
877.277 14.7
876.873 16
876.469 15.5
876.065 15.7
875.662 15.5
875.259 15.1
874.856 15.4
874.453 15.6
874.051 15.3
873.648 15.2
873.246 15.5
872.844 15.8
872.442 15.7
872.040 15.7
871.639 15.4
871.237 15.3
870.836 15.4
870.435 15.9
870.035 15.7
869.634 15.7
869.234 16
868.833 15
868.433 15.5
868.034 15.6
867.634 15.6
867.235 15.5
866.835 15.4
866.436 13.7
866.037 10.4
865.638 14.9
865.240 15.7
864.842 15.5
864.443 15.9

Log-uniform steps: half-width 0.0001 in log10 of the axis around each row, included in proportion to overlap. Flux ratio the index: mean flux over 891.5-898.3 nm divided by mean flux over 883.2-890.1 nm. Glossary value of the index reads 1.0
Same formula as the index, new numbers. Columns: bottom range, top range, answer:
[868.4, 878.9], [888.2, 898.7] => 0.98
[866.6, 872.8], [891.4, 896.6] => 0.97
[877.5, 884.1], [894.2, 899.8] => 0.98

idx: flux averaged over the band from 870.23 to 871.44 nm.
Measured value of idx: 15.5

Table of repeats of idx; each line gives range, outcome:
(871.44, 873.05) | 15.7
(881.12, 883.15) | 15.6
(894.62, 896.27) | 15.2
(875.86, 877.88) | 15.5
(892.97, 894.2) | 15.2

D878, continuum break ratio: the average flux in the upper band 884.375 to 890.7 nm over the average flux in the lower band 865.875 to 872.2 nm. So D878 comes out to 1.01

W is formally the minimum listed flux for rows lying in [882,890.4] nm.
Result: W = 14.7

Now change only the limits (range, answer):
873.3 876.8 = 15.1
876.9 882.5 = 13.2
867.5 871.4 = 15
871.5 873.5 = 15.4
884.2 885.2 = 15.2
